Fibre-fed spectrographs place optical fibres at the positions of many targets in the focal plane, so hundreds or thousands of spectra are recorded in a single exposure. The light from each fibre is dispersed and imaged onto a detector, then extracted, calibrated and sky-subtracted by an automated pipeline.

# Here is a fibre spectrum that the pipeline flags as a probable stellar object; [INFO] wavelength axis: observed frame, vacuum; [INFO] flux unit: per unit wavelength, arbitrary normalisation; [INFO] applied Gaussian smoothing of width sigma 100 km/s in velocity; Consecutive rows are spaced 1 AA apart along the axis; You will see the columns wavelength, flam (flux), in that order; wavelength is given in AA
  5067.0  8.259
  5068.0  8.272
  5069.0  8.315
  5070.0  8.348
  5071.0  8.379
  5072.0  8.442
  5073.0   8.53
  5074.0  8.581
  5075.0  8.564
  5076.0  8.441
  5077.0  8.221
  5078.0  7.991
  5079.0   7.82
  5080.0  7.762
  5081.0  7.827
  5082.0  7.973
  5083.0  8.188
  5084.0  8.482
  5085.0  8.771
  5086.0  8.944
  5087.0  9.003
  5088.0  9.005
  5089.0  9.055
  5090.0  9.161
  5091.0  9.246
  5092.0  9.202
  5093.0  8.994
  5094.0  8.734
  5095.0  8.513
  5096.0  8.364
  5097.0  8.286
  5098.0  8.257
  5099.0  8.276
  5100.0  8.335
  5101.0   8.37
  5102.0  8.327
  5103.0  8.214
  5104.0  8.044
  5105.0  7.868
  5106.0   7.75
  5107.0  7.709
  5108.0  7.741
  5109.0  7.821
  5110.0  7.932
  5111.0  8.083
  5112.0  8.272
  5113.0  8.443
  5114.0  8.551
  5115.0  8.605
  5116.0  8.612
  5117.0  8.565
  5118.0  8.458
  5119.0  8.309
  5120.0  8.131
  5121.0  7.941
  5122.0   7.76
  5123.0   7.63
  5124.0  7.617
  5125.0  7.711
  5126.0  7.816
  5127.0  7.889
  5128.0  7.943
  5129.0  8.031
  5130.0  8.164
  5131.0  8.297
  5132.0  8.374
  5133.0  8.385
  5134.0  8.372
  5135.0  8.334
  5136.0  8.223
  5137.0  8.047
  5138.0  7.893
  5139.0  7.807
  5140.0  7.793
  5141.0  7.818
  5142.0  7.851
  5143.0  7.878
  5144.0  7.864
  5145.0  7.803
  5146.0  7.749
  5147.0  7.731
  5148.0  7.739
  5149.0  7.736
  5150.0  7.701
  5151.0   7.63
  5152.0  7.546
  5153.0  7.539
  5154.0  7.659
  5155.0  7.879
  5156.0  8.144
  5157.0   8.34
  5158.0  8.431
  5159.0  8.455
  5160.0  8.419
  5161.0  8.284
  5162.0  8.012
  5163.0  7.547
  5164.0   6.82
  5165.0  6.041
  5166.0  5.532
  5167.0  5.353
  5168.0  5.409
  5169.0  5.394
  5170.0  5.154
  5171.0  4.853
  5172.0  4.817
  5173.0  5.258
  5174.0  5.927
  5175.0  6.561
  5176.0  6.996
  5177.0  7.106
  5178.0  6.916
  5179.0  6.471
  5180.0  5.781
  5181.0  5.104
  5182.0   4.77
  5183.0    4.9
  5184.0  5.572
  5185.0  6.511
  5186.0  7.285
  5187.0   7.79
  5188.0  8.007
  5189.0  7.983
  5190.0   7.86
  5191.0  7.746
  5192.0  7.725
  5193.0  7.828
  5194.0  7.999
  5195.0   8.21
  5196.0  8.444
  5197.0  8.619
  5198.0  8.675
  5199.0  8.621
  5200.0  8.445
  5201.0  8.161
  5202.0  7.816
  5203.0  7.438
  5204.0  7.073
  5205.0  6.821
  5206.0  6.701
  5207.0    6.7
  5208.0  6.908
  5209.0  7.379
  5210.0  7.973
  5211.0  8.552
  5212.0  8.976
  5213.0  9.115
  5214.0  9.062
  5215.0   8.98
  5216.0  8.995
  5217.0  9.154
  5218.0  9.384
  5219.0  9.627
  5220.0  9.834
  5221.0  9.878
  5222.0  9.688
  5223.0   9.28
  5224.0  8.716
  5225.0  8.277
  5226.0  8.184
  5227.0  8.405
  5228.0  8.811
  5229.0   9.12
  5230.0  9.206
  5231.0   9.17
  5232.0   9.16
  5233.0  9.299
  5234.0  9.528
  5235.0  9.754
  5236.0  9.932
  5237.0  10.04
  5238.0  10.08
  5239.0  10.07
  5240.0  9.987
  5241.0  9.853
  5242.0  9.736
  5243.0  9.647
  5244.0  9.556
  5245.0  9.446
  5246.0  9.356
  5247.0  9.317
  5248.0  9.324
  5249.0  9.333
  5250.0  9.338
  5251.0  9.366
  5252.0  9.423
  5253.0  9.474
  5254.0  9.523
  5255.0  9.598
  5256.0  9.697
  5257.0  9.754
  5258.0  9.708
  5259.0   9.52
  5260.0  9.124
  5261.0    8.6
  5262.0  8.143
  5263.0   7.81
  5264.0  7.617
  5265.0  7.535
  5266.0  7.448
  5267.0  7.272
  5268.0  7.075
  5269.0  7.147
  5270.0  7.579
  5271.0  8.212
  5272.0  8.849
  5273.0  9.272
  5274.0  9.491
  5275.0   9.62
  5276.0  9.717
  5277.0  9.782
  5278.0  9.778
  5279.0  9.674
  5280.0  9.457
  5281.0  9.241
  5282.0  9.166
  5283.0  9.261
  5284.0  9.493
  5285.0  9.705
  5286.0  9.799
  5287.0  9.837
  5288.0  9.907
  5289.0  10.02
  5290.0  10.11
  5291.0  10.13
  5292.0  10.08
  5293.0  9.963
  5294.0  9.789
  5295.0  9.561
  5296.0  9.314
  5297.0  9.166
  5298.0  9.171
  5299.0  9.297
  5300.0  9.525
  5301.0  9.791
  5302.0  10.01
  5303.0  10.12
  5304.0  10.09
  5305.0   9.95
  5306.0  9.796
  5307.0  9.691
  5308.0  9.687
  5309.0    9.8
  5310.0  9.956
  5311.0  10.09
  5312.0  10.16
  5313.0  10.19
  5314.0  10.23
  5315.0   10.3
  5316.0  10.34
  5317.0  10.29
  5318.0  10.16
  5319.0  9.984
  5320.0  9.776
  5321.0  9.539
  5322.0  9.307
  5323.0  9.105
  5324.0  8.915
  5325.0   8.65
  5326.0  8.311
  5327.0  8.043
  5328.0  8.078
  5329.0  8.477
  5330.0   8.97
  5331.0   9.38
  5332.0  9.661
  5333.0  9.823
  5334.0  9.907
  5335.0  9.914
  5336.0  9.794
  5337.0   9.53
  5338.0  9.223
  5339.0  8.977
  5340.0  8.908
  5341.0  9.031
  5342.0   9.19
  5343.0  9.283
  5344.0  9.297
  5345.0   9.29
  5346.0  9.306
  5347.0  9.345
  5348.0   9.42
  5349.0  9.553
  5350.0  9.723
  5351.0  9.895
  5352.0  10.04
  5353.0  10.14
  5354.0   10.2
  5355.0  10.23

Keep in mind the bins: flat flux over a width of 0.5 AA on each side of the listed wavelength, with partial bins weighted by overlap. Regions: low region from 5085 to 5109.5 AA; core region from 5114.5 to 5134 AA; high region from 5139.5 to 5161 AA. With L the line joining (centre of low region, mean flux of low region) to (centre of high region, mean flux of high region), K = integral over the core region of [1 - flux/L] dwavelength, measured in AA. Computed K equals 0.1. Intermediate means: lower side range 8.47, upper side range 7.9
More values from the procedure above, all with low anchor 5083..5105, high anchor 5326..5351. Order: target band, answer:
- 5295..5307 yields -0.7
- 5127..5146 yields 1.5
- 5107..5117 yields 0.5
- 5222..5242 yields -0.8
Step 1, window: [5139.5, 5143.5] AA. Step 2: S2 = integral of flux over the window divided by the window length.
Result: 7.83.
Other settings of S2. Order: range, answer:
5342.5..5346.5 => 9.29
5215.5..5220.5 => 9.4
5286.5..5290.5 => 9.97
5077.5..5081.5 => 7.85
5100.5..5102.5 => 8.35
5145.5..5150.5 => 7.73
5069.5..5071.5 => 8.36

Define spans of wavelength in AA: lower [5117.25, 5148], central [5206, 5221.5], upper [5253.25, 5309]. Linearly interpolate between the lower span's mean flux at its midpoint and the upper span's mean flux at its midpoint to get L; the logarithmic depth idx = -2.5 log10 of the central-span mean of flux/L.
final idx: 0.01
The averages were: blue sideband 7.99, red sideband 9.25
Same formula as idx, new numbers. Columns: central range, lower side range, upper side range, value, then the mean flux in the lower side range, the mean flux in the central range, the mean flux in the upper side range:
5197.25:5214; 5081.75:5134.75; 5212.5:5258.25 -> 0.16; 8.31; 7.88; 9.39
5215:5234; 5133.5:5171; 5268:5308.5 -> -0.07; 7.48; 9.13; 9.48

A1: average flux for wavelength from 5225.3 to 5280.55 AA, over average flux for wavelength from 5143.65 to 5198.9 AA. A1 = 1.3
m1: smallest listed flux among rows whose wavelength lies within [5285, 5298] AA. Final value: 9.166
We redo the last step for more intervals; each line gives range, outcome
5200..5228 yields 6.7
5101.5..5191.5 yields 4.77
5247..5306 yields 7.075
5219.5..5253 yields 8.184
